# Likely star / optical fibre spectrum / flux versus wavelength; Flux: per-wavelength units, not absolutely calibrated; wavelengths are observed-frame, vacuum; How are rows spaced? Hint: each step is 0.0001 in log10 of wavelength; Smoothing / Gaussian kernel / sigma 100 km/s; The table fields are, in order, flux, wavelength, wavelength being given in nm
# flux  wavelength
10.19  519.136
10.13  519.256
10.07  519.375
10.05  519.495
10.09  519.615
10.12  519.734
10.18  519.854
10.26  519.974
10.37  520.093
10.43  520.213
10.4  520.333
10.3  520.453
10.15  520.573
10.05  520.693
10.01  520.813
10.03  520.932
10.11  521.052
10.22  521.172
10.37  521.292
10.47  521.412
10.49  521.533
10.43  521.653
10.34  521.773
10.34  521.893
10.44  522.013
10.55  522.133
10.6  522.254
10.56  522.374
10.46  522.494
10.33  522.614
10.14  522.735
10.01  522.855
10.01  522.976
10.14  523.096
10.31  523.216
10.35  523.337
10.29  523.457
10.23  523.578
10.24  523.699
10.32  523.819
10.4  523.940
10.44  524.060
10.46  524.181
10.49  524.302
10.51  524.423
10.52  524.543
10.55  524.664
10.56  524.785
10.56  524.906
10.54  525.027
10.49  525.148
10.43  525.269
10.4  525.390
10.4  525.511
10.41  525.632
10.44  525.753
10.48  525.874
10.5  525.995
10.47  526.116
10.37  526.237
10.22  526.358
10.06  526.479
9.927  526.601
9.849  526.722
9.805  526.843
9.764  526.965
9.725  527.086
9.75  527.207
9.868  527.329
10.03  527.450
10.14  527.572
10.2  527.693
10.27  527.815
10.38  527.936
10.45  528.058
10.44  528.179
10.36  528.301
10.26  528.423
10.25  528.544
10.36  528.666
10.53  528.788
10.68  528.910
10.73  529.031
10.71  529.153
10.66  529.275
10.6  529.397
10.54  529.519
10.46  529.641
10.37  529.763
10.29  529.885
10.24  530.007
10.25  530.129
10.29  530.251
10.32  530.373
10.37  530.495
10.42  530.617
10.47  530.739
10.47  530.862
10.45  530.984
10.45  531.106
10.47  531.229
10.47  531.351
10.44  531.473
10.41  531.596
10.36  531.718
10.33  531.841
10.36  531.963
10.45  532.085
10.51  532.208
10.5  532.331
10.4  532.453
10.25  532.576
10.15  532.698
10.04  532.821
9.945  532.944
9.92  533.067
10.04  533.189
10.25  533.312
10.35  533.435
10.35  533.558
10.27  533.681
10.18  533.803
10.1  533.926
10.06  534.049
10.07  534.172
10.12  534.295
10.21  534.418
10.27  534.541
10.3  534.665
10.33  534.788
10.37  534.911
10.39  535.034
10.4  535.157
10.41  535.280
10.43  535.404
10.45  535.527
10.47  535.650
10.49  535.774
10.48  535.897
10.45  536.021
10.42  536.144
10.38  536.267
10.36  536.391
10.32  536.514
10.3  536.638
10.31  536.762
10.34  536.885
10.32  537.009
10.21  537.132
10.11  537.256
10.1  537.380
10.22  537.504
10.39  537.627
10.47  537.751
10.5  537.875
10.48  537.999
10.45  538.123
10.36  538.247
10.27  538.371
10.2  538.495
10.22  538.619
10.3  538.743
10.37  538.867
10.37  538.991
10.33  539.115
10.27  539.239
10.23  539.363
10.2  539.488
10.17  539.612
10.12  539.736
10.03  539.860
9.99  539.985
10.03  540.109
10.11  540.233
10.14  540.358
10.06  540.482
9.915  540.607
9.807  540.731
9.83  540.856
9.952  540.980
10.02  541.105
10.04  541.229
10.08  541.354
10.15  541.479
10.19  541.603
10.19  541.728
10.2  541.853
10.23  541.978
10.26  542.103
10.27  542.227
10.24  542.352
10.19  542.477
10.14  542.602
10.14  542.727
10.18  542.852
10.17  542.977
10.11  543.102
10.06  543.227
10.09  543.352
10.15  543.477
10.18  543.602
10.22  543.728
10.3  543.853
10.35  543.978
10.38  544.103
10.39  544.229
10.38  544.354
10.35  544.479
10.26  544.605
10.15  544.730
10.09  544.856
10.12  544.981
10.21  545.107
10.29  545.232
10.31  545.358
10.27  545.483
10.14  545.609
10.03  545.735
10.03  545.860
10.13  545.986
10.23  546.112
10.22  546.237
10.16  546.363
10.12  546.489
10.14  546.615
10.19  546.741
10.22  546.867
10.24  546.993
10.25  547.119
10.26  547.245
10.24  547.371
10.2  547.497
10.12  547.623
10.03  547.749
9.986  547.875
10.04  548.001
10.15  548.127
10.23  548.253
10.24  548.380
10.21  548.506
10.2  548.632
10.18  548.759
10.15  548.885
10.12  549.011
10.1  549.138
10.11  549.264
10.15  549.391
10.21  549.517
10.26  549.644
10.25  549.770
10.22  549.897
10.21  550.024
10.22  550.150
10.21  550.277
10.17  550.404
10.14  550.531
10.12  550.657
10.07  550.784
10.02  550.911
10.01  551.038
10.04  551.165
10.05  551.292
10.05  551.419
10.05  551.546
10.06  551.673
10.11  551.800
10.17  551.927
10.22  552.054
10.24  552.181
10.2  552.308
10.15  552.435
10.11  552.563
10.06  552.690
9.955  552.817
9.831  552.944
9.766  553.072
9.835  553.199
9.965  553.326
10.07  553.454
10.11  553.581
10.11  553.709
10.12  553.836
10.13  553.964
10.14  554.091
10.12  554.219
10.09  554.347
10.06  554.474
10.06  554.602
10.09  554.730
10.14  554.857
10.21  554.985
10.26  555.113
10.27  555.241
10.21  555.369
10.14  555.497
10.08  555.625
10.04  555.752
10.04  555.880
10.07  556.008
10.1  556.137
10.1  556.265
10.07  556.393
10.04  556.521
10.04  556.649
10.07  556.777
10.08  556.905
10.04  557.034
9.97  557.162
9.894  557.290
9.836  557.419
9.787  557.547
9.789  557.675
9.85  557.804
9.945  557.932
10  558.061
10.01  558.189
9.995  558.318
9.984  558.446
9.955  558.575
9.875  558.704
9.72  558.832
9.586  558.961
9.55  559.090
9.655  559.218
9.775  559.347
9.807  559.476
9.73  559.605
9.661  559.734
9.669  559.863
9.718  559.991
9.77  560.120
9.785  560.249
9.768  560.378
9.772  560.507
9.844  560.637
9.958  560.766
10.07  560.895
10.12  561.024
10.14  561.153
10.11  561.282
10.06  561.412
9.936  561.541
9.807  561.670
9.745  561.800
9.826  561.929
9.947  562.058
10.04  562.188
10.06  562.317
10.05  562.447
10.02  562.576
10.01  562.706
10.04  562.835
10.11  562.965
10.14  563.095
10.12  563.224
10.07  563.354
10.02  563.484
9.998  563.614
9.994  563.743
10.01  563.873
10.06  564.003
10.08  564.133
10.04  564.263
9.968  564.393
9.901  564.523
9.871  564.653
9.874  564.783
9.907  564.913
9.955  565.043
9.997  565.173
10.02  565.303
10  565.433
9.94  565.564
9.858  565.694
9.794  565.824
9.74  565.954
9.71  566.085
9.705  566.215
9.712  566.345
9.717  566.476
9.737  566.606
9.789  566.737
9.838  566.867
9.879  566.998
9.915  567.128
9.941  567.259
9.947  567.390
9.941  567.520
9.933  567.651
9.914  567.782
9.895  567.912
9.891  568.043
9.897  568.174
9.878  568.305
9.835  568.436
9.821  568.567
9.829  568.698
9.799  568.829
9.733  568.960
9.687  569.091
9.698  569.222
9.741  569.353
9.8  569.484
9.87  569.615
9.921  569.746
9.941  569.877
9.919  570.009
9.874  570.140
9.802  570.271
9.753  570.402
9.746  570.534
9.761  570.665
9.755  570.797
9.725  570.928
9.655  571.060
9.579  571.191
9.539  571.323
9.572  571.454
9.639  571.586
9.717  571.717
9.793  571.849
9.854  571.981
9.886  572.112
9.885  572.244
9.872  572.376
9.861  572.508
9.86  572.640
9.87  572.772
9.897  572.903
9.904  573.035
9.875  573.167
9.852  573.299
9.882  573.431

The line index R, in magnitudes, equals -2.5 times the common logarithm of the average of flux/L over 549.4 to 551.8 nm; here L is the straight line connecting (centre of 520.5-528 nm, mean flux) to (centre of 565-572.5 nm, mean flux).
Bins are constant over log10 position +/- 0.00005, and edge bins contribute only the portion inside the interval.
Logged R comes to -0.013 mag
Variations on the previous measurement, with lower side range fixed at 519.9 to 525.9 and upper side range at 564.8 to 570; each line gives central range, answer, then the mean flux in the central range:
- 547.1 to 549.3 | -0.01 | 10.2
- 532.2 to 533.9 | 0.00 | 10.2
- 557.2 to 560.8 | 0.01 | 9.81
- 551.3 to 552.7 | -0.01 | 10.1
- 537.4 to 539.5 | -0.02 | 10.3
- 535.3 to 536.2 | -0.03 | 10.4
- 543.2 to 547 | -0.01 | 10.2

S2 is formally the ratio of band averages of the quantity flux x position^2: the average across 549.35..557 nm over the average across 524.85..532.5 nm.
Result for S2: 1.07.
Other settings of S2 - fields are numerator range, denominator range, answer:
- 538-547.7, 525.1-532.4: 1.04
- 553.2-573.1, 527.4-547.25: 1.06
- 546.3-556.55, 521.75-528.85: 1.08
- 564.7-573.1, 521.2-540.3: 1.09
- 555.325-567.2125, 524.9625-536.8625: 1.08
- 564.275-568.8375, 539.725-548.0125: 1.05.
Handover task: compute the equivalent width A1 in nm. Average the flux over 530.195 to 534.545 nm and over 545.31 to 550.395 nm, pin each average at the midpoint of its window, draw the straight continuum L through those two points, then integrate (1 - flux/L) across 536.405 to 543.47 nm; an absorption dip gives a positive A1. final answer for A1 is 0.03 nm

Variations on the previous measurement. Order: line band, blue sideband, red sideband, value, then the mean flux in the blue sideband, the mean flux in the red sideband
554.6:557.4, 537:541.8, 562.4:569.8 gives -0.022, 10.2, 9.9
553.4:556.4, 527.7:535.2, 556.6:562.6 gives -0.046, 10.3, 9.89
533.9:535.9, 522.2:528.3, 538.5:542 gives -0.026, 10.3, 10.1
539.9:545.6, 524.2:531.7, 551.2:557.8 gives 0.016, 10.4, 10.1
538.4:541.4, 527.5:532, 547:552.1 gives 0.046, 10.4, 10.1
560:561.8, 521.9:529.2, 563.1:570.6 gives 0.005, 10.3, 9.88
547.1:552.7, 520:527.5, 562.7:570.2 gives -0.053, 10.3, 9.9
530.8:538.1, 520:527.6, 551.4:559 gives -0.085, 10.3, 10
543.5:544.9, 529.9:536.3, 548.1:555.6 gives -0.010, 10.3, 10.1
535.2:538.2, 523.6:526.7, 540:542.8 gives -0.054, 10.4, 10.1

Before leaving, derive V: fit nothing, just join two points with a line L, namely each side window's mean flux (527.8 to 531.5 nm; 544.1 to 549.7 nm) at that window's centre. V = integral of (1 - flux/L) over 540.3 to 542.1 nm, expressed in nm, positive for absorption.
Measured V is 0.04 nm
